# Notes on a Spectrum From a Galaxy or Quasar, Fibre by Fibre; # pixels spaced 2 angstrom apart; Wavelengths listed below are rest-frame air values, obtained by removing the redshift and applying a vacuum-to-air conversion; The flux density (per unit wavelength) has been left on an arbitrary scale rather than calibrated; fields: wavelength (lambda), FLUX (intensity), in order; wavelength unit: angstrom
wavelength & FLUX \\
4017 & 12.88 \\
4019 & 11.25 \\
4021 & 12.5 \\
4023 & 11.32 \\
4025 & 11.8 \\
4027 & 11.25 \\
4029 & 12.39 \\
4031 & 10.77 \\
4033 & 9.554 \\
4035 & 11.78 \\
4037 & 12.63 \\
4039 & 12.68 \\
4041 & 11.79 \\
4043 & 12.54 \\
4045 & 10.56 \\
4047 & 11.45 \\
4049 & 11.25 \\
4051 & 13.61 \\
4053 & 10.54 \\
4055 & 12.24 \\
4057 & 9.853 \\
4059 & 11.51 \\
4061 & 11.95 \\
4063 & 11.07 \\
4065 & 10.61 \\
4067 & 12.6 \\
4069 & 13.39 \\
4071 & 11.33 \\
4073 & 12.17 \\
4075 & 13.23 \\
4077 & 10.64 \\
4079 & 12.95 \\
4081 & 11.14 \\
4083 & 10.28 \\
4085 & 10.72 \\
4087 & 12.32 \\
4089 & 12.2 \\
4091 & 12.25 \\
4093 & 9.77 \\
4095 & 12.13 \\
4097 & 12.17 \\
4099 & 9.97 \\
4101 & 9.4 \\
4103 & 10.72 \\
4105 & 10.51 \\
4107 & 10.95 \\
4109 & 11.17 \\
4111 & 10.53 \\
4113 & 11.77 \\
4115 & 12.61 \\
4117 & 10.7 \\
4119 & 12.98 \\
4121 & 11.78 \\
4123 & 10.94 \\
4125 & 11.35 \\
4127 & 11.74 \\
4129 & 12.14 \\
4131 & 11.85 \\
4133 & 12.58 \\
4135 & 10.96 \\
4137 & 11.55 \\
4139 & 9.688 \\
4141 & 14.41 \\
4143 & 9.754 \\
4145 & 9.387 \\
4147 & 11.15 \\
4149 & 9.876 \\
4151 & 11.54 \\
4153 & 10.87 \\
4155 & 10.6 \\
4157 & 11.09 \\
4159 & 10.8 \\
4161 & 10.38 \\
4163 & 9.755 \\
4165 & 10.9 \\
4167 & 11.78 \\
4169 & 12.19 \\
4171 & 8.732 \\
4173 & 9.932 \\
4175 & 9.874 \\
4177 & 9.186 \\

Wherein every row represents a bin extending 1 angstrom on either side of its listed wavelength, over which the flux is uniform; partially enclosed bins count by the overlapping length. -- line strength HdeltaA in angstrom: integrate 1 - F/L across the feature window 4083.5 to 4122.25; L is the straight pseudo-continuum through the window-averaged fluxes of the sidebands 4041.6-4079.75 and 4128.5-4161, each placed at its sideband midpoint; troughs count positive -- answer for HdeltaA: 0.5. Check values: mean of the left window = 11.8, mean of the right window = 11.1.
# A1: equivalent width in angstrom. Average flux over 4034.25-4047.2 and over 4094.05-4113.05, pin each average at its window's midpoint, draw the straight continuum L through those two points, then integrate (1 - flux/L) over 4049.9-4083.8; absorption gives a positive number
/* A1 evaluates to -0.6 angstrom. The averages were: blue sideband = 12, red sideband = 10.9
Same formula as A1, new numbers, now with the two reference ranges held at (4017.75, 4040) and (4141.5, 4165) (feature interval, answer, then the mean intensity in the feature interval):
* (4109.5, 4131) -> -1.6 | 11.7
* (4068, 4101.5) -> -1.2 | 11.6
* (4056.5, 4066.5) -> 0.2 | 11.1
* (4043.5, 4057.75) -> 0.0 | 11.4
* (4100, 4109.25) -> 0.4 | 10.5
